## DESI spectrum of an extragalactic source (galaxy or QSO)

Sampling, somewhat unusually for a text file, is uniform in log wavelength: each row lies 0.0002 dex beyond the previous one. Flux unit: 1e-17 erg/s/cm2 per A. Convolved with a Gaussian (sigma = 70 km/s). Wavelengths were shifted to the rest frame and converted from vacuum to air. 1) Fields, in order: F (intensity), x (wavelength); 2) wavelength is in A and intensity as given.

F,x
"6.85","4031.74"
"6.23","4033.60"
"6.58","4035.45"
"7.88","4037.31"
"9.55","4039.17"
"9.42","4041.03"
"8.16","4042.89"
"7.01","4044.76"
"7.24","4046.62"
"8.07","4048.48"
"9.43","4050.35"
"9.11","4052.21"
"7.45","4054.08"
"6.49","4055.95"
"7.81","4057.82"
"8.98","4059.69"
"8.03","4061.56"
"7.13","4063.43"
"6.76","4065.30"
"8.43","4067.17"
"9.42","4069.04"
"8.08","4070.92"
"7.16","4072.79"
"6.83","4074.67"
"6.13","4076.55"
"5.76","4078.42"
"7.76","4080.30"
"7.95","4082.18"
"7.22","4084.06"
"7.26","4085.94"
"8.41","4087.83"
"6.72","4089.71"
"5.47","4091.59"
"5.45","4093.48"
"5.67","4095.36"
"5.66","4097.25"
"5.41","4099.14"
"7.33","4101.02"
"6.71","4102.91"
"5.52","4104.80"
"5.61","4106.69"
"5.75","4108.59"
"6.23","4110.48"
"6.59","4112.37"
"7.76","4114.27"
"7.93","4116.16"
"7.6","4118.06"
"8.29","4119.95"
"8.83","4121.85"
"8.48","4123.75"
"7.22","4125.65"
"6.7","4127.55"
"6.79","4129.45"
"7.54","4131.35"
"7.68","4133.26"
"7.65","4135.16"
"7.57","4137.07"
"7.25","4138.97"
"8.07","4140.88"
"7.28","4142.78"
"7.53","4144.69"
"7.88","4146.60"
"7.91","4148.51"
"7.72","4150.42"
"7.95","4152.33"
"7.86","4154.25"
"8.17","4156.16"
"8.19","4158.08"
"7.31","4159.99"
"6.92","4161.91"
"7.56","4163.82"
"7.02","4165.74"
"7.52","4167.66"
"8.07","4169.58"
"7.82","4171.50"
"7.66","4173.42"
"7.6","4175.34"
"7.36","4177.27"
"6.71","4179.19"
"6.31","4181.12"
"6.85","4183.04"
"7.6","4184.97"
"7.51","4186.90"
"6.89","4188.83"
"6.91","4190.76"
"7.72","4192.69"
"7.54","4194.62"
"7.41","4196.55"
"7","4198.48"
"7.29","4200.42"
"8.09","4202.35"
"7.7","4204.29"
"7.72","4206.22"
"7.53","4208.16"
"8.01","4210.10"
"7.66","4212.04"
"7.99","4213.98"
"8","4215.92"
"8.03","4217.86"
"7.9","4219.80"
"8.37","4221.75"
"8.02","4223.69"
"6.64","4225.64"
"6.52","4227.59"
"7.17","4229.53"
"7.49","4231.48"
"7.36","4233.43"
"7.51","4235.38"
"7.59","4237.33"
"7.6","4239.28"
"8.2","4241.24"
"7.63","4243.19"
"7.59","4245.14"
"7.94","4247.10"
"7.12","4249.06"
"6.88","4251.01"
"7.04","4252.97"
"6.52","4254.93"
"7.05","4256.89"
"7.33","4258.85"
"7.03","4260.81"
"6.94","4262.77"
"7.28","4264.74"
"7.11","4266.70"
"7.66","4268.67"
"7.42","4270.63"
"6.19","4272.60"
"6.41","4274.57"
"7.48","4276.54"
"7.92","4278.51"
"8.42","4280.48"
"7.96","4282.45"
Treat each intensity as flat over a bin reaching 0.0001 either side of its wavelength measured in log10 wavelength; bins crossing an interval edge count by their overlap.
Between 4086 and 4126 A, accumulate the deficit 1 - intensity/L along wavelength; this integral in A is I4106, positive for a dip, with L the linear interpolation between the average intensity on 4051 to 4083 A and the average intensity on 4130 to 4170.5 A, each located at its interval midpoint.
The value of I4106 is 4.4 A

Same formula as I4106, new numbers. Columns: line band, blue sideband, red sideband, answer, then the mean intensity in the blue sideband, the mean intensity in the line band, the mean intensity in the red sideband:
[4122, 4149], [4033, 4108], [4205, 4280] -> -0.9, 7.28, 7.57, 7.42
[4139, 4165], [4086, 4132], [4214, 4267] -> -2.5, 6.82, 7.7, 7.42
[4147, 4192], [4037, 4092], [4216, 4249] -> 1.1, 7.72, 7.46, 7.59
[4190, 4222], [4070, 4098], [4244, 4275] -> -3.1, 6.77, 7.69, 7.11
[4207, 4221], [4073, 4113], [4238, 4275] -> -1.7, 6.46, 7.88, 7.22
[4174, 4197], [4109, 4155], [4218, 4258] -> 0.9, 7.57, 7.2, 7.42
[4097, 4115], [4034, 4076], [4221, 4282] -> 3.5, 7.92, 6.26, 7.34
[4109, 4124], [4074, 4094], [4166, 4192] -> -1.3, 6.84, 7.61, 7.29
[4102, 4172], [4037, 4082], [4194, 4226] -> 3.2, 7.84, 7.42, 7.72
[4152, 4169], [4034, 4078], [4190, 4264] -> 0.0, 7.83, 7.61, 7.48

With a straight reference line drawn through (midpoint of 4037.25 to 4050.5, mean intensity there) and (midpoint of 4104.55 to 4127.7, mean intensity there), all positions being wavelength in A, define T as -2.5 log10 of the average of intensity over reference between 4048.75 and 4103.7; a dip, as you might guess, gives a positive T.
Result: 0.08 mag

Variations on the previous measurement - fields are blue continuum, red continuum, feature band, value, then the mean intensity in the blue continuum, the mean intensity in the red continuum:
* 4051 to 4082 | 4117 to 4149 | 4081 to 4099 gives 0.157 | 7.61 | 7.66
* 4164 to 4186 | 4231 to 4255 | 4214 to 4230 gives -0.030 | 7.33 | 7.45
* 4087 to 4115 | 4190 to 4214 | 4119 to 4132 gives -0.171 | 6.27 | 7.57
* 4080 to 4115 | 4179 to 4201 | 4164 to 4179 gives -0.075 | 6.52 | 7.16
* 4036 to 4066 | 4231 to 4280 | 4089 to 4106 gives 0.296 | 8.02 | 7.3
